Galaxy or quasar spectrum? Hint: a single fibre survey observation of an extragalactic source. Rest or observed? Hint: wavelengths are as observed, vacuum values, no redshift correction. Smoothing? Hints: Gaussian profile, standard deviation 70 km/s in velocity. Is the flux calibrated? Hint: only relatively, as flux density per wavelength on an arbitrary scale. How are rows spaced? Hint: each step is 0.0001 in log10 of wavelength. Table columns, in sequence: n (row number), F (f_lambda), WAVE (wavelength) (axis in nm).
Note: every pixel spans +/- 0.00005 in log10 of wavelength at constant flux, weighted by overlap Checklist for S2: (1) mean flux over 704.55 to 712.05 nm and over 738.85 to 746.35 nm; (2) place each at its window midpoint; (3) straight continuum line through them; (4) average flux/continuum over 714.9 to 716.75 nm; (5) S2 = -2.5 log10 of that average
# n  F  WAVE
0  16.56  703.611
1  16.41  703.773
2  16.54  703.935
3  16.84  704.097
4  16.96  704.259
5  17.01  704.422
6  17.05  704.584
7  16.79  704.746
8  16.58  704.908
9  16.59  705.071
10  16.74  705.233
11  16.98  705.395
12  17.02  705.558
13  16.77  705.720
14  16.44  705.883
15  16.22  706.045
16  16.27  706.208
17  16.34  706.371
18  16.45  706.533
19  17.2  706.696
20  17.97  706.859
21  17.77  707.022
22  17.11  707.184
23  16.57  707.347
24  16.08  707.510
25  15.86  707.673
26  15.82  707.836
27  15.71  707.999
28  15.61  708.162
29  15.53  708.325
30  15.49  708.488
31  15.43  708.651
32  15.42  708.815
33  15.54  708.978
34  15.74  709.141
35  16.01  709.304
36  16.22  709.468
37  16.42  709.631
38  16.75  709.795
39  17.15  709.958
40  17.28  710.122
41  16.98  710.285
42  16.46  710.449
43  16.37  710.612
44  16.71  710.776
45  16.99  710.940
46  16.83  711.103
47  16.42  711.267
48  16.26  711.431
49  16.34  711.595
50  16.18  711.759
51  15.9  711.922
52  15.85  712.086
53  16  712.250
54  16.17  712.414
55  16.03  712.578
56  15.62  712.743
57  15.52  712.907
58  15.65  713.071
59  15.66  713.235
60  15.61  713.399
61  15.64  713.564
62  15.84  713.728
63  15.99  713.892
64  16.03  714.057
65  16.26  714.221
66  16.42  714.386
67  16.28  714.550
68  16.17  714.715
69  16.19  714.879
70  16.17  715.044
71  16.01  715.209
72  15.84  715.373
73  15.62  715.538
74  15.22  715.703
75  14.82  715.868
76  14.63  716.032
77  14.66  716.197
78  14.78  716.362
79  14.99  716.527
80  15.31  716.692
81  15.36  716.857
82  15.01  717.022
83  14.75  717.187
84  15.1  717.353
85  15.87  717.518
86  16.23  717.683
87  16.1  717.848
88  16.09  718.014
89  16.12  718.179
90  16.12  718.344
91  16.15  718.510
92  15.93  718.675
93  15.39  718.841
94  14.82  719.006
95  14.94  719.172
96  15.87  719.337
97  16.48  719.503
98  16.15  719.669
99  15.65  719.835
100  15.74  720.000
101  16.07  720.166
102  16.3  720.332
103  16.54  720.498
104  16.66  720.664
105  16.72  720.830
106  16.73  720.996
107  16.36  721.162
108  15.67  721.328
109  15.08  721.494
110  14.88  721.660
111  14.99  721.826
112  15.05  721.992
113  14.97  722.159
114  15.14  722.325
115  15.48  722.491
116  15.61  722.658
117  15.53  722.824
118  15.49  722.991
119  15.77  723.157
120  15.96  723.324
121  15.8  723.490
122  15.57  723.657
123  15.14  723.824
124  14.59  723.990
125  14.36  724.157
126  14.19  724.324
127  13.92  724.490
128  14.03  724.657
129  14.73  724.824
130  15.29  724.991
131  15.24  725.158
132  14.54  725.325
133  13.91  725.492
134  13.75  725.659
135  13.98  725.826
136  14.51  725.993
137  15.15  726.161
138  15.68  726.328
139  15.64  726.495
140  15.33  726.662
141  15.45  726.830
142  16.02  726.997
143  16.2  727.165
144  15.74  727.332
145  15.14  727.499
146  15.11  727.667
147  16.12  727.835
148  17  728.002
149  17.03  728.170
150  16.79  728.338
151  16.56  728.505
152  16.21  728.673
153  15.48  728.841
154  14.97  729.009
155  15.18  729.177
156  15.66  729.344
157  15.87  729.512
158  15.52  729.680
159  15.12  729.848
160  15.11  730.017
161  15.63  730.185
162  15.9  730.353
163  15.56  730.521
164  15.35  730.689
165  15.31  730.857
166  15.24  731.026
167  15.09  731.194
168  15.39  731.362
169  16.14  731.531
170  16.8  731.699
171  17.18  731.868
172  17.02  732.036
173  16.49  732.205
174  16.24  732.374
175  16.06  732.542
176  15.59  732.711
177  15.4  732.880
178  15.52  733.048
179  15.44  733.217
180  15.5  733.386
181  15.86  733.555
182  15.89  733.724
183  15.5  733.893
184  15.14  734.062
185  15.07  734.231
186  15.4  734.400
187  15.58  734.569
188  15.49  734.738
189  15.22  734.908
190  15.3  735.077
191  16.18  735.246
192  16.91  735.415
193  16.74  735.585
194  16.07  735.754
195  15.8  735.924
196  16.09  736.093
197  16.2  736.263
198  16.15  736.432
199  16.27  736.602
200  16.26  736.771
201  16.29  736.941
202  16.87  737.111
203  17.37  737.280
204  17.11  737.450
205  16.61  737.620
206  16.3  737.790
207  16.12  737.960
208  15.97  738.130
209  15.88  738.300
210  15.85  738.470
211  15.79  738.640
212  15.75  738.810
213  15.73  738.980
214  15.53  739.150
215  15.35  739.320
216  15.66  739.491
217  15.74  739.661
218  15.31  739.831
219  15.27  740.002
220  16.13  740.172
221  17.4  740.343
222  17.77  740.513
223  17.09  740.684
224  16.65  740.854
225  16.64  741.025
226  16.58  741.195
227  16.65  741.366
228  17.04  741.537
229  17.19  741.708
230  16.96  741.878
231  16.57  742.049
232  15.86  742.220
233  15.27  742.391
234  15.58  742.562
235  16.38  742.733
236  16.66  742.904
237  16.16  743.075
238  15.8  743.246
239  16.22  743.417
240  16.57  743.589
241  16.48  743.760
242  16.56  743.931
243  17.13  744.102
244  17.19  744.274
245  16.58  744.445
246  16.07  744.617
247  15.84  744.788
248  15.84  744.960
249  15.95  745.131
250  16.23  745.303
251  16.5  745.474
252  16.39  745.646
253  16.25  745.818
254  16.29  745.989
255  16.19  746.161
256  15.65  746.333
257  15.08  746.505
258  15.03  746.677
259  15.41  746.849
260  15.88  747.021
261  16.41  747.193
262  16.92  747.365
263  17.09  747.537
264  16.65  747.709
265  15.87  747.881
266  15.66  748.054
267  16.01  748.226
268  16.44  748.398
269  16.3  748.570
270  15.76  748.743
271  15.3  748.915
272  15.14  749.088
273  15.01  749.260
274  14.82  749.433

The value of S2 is 0.08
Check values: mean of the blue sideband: 16.4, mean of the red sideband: 16.3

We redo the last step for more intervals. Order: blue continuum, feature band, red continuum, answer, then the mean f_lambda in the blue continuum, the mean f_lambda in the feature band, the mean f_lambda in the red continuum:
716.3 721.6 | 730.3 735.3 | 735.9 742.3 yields 0.03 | 15.8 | 15.7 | 16.3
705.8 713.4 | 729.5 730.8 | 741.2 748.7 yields 0.05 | 16.3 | 15.5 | 16.3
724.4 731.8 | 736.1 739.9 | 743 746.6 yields -0.01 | 15.4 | 16.1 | 16.2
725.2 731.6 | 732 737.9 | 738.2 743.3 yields -0.01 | 15.5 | 16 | 16.2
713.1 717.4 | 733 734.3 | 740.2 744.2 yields 0.05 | 15.6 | 15.5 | 16.6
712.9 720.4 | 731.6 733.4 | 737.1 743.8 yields 0.00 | 15.7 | 16.1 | 16.3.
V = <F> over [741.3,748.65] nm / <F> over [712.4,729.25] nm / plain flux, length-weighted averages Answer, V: 1.0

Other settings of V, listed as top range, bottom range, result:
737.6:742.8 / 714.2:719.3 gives 1.04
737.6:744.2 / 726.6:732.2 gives 1.03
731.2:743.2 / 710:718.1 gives 1.01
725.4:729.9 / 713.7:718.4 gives 0.99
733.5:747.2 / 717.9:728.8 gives 1.04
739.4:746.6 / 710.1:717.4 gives 1.03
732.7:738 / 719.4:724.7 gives 1.03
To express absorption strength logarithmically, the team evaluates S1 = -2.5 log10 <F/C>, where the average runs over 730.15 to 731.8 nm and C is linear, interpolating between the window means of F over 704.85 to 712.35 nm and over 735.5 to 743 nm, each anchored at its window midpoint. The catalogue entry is 0.04 mag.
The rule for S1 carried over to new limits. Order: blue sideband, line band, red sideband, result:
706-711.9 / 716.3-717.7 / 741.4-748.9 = 0.08 mag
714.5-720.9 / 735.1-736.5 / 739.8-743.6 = 0.00 mag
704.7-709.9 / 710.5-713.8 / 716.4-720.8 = 0.00 mag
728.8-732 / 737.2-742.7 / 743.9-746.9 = -0.02 mag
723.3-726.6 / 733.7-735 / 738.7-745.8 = 0.02 mag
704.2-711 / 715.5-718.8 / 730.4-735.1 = 0.05 mag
